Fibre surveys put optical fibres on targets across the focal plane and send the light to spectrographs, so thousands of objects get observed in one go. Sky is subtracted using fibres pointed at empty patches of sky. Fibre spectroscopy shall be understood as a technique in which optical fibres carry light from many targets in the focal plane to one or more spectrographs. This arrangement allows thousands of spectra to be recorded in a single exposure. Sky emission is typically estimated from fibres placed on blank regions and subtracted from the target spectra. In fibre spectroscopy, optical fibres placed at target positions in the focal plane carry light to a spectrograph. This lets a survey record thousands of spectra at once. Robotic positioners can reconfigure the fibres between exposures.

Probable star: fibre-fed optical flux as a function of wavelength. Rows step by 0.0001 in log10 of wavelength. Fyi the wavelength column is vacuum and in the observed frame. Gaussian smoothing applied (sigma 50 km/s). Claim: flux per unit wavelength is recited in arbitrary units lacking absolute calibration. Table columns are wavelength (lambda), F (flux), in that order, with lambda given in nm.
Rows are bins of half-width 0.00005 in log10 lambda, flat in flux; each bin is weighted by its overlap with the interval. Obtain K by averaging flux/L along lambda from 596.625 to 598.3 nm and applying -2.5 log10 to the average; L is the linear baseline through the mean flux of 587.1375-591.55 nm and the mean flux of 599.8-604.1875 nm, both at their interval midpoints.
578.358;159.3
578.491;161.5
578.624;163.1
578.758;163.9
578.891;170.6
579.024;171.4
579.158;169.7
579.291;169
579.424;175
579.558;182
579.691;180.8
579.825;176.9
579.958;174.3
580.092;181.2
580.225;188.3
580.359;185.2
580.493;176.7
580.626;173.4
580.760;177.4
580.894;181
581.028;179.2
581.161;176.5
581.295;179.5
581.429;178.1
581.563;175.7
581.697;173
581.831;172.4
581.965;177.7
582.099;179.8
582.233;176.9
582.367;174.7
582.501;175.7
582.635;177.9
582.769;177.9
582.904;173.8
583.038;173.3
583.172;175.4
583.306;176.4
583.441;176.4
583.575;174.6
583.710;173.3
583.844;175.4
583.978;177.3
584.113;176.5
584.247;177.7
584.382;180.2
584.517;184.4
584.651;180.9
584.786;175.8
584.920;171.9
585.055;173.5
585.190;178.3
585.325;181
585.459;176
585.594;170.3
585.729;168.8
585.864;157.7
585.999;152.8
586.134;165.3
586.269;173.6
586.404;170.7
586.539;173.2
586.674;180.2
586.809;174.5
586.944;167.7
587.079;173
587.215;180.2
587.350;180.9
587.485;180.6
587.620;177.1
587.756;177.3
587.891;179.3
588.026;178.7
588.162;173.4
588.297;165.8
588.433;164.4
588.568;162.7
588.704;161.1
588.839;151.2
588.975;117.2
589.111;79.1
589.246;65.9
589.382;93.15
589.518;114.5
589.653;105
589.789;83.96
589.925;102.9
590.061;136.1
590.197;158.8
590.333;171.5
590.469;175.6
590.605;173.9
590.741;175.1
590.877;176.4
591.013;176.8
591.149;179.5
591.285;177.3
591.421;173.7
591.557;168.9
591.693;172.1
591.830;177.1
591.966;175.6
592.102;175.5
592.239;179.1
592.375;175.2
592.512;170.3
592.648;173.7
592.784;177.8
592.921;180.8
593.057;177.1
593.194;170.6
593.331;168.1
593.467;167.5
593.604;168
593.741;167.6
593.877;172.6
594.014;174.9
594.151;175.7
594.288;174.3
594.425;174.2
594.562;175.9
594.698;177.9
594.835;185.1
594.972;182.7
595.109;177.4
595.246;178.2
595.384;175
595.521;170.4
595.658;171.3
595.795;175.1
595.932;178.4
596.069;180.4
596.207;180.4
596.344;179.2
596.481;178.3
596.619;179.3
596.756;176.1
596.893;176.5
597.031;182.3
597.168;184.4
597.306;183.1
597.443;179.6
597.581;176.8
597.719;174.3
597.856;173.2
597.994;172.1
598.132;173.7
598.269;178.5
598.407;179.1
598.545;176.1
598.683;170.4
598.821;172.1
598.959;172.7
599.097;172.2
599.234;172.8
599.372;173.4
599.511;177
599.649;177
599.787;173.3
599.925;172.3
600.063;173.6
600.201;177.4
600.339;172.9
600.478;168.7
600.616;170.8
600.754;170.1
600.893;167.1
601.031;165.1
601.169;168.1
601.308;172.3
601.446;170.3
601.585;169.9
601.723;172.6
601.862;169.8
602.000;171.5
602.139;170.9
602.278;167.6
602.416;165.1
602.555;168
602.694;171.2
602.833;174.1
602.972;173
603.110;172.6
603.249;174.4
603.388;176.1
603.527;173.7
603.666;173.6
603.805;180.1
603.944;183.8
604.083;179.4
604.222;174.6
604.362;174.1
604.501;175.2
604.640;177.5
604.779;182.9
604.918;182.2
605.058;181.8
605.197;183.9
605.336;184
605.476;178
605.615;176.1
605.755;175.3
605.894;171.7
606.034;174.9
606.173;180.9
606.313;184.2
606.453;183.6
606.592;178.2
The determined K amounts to -0.08 mag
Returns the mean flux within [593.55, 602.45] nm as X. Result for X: 174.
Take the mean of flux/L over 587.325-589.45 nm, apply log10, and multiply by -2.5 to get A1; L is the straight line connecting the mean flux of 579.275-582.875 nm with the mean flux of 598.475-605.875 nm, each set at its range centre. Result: 0.18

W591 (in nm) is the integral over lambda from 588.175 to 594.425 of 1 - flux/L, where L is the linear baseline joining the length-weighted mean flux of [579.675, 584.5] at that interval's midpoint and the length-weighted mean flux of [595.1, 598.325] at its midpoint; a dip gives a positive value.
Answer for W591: 0.69 nm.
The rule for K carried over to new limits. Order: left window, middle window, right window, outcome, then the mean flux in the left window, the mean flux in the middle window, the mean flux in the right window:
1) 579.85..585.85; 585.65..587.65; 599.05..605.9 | 0.028 mag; 177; 172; 174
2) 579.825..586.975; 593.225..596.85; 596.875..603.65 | -0.010 mag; 176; 176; 173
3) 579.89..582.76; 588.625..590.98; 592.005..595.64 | 0.305 mag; 178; 133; 175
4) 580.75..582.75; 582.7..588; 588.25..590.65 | -0.128 mag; 177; 175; 132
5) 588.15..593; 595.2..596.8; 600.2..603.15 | -0.096 mag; 154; 177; 170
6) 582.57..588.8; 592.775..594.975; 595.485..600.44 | 0.005 mag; 174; 174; 176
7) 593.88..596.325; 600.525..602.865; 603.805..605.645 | 0.057 mag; 177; 170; 180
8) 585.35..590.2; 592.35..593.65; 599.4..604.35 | -0.084 mag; 153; 173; 173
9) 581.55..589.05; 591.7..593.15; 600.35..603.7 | -0.026 mag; 173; 176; 171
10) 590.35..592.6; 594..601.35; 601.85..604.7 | -0.006 mag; 175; 175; 174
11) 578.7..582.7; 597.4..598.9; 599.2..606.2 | -0.002 mag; 177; 175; 174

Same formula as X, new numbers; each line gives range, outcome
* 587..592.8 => 158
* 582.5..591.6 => 164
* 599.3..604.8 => 173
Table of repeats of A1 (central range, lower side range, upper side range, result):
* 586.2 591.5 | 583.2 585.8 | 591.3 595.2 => 0.128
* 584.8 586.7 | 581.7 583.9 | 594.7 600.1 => 0.031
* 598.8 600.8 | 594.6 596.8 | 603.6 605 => 0.030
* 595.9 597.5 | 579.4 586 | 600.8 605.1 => -0.034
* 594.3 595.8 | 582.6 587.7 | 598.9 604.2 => -0.021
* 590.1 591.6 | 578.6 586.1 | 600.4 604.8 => 0.008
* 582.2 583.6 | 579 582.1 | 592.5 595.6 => 0.007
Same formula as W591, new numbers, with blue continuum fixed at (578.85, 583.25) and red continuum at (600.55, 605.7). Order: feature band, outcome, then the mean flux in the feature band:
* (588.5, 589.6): 0.36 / 118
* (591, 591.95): 0.00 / 175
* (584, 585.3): -0.01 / 178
